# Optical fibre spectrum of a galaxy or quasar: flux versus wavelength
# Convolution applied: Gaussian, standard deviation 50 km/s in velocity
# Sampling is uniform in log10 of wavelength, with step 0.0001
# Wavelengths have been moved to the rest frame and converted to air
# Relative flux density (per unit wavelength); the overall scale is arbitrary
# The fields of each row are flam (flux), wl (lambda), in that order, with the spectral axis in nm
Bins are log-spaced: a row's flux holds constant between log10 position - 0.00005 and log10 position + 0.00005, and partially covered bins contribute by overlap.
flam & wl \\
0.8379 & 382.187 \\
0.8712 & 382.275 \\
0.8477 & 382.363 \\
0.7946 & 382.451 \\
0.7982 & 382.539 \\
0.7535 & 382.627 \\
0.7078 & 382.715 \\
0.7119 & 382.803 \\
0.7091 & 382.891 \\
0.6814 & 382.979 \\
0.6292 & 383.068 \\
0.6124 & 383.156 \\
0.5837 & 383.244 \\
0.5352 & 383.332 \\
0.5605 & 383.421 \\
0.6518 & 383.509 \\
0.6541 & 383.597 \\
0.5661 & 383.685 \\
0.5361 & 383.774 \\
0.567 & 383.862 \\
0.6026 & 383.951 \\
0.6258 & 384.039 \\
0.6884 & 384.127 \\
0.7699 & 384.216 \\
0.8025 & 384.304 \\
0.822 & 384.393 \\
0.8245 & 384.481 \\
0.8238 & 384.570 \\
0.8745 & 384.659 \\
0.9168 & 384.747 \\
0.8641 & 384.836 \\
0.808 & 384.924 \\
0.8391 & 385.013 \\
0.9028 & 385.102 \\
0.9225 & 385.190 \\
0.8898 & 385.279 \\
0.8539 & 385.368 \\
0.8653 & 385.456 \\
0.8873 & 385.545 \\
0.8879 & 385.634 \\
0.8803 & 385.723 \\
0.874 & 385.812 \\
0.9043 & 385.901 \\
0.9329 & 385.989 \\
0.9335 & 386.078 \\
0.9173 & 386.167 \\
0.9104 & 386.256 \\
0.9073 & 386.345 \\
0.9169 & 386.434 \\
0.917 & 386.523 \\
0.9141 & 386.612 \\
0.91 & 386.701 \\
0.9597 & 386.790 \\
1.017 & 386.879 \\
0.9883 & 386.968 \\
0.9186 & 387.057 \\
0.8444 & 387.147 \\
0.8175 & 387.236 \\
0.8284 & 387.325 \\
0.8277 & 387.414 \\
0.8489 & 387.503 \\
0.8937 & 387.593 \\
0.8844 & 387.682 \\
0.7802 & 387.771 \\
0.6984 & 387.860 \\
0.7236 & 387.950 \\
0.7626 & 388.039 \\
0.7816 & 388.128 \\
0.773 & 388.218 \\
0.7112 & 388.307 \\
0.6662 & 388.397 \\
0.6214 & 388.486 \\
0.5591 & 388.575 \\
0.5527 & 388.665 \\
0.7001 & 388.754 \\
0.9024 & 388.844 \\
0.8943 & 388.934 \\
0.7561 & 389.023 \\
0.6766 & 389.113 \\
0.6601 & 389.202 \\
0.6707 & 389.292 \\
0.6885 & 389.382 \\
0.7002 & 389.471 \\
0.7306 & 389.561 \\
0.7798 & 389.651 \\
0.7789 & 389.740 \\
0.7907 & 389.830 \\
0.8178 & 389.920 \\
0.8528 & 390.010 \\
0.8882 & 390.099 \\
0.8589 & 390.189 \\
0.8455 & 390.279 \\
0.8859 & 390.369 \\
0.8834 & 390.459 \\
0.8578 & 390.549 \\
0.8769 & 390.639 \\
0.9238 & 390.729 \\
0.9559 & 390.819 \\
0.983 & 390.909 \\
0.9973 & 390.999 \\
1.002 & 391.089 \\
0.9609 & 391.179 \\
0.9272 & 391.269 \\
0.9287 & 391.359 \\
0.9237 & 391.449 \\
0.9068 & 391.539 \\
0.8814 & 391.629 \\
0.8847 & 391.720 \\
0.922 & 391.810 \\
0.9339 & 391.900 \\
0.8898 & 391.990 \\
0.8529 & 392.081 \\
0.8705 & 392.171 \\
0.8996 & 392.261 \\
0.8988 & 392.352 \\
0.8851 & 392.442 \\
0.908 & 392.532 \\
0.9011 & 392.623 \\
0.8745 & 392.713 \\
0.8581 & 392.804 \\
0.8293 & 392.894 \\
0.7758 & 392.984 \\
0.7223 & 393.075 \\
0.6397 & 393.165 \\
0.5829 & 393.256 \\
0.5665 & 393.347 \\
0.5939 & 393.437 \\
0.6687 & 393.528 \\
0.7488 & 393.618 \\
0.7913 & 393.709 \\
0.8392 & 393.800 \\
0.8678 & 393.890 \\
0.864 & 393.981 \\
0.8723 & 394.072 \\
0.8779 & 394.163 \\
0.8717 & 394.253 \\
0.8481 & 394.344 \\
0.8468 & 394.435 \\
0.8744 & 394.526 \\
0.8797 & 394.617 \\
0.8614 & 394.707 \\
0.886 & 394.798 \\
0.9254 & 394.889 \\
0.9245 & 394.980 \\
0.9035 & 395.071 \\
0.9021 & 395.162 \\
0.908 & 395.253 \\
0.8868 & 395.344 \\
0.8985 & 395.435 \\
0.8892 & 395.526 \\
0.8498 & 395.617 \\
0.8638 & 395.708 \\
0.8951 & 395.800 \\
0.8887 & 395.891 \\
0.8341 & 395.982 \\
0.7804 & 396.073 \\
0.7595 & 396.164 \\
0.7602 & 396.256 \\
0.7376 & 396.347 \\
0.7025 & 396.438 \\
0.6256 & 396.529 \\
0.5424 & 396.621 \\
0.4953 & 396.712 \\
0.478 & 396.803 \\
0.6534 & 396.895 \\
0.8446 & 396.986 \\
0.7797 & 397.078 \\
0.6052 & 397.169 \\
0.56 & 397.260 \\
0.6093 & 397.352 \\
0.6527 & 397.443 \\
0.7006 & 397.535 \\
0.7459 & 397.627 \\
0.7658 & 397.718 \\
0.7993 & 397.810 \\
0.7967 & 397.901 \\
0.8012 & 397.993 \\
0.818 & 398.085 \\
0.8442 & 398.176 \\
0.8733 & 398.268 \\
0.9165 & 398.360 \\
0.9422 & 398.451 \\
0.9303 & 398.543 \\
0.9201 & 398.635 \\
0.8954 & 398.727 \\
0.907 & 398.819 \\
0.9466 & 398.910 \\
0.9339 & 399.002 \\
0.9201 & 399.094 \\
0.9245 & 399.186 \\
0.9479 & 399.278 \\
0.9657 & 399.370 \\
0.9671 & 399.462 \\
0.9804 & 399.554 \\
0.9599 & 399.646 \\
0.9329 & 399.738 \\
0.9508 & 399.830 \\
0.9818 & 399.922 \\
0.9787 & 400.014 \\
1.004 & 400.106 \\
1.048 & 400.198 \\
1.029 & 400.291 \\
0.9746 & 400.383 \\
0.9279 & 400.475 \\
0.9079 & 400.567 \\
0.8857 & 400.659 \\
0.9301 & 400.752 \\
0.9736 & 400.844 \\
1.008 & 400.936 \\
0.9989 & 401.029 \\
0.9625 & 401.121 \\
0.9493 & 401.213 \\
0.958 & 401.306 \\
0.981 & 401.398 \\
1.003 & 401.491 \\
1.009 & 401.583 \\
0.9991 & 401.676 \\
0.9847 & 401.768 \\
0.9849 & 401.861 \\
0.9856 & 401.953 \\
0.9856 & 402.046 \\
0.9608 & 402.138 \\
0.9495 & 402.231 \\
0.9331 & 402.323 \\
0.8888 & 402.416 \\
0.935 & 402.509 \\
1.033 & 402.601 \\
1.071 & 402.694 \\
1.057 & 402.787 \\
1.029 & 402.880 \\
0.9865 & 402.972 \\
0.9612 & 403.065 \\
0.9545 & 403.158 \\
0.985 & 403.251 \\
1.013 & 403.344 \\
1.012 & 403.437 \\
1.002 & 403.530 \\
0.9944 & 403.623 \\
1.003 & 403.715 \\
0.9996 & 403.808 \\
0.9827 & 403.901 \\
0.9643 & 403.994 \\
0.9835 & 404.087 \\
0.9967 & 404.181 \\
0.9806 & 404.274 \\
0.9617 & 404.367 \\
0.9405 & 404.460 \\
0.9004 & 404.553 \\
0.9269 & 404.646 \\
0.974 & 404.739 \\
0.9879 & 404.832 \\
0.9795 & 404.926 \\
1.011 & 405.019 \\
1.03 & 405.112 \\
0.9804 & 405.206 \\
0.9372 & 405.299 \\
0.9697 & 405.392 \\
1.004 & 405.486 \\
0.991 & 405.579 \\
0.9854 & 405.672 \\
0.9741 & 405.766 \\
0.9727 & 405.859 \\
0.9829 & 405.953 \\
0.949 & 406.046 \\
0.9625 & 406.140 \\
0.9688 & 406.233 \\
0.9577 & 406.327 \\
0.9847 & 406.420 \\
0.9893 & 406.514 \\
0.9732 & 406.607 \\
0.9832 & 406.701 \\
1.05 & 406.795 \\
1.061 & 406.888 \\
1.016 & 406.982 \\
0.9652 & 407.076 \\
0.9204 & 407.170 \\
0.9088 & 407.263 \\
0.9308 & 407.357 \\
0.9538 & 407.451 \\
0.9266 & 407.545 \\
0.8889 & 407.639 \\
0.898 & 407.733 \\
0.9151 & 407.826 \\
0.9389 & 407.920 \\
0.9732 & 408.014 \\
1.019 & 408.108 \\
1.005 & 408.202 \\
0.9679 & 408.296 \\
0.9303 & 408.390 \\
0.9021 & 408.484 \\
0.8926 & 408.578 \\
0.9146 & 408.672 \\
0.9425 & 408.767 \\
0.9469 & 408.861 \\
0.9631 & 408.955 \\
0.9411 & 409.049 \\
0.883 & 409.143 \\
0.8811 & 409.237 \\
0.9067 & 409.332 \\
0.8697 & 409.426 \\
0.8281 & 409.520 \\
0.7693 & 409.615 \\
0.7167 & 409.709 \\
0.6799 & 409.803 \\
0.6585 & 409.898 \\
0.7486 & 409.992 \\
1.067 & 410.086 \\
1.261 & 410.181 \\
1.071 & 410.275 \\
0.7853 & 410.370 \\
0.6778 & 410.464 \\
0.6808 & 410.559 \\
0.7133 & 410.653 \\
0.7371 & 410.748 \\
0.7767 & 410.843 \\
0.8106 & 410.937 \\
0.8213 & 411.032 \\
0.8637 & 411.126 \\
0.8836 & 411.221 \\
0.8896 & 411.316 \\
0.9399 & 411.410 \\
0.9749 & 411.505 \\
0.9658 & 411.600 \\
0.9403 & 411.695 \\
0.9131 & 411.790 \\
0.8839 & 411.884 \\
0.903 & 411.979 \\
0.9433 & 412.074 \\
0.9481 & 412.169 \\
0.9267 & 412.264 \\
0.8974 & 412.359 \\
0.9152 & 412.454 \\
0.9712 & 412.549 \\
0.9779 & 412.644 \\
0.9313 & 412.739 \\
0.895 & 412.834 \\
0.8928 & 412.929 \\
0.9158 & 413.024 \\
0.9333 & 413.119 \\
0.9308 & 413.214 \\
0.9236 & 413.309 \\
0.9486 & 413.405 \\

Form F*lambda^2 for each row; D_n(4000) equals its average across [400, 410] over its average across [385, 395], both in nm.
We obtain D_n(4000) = 1.2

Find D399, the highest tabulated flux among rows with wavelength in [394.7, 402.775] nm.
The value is 1.071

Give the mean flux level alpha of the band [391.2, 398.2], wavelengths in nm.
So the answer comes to 0.804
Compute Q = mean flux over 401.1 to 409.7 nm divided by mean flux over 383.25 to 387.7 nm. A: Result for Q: 1.17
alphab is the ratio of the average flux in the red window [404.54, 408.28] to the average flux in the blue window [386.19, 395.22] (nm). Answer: 1.2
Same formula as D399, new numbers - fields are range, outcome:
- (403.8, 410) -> 1.061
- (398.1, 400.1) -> 0.9818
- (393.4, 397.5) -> 0.9254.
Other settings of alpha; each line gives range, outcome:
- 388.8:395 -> 0.839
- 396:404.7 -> 0.9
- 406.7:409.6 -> 0.937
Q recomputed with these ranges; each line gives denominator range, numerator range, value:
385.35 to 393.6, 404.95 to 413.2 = 1.10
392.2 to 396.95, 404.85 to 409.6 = 1.19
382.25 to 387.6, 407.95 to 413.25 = 1.11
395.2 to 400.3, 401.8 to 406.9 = 1.18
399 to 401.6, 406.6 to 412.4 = 0.93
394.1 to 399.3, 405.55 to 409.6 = 1.16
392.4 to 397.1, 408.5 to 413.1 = 1.11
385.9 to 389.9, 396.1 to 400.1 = 1.01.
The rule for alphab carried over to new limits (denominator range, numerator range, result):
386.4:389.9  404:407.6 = 1.23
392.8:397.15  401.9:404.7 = 1.24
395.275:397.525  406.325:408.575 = 1.31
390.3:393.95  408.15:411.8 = 1.03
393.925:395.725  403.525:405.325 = 1.11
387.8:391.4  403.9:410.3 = 1.18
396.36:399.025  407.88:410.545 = 1.18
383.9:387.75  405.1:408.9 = 1.11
